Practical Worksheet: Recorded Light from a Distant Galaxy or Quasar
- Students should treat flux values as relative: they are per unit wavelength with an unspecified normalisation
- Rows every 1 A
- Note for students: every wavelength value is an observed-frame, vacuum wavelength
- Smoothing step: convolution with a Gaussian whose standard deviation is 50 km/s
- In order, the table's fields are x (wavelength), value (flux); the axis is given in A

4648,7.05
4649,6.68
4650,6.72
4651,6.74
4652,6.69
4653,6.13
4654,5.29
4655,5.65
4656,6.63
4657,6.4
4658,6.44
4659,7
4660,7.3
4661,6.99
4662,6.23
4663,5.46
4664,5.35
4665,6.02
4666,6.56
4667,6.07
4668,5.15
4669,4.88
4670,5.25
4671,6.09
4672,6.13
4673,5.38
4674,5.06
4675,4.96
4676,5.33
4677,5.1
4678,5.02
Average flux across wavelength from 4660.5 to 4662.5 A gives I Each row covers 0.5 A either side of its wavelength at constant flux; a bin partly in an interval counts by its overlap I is 6.61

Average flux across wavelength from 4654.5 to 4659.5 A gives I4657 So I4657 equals 6.42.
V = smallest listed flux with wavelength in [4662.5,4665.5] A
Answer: 5.35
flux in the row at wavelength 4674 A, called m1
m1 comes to 5.06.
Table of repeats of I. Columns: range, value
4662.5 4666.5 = 5.85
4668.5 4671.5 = 5.41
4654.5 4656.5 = 6.14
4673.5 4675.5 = 5.01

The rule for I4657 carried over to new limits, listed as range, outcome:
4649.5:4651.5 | 6.73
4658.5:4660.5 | 7.15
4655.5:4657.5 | 6.52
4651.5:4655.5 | 5.94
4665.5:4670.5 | 5.58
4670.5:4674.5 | 5.66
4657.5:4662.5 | 6.79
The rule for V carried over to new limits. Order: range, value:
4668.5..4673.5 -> 4.88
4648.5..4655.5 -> 5.29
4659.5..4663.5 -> 5.46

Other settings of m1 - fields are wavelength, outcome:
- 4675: 4.96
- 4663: 5.46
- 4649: 6.68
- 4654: 5.29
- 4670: 5.25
